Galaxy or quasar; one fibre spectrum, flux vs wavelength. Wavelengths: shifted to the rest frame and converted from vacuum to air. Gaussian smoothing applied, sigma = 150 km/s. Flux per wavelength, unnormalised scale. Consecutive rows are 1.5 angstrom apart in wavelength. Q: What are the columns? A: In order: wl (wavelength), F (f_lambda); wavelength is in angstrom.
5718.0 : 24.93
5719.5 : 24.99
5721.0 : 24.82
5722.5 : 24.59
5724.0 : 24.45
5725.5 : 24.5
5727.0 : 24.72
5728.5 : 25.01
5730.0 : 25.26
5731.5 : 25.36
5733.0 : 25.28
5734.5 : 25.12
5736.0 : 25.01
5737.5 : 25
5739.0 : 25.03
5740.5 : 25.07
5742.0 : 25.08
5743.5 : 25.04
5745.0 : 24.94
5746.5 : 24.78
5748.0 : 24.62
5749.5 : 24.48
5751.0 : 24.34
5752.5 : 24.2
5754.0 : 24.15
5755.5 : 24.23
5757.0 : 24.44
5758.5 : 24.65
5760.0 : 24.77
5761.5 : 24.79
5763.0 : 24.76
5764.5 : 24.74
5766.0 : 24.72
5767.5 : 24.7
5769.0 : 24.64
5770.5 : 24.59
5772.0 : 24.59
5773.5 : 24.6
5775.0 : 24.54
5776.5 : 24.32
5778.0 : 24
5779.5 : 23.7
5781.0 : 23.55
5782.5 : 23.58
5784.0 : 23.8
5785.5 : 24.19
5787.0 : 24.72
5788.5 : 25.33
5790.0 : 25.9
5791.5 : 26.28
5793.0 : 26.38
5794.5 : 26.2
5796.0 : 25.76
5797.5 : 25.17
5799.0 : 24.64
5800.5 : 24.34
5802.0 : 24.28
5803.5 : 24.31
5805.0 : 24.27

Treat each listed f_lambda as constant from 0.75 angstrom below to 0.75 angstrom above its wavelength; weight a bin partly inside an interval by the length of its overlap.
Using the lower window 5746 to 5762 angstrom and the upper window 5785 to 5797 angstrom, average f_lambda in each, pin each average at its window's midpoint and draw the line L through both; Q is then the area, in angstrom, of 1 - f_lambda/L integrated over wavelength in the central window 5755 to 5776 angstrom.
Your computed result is 0.18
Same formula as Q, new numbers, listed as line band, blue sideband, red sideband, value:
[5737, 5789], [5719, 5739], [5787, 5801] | 1.5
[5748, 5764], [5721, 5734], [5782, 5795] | 0.3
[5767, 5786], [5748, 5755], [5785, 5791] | 0.5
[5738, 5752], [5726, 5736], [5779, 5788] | 0.0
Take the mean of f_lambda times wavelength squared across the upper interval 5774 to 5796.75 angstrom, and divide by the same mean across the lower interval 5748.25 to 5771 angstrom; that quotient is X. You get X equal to 1.0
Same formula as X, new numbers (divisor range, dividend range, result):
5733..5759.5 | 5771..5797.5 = 1.02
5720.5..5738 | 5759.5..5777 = 1.00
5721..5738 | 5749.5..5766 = 0.99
